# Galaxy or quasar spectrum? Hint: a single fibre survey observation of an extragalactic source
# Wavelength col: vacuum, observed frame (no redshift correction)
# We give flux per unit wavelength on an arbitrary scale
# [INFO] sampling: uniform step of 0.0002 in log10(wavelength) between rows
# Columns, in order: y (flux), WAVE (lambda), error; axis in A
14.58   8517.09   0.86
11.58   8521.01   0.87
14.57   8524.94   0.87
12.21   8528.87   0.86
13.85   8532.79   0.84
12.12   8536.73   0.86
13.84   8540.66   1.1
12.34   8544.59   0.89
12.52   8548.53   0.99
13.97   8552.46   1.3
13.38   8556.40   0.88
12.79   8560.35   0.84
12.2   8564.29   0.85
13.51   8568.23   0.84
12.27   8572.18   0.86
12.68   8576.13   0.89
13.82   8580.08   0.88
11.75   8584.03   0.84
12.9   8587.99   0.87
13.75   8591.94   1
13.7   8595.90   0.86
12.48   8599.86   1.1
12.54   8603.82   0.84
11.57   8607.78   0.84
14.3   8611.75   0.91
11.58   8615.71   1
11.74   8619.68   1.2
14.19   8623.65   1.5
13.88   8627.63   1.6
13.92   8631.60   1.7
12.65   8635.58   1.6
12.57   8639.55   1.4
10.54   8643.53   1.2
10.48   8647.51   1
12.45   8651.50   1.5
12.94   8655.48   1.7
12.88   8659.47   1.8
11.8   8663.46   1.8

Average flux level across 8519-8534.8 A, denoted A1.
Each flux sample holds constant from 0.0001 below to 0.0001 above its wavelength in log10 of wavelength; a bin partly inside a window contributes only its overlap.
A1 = 13.1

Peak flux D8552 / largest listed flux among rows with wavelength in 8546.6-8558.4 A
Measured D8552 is 13.97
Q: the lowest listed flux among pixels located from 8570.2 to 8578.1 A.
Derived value 12.27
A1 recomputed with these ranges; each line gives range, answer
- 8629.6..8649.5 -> 12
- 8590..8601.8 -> 13.3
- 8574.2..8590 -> 12.8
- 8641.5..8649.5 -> 10.5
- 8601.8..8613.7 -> 12.8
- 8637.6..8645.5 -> 11.6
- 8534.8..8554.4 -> 13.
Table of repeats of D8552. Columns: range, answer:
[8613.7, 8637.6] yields 14.19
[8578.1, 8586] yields 13.82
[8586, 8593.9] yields 13.75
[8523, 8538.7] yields 14.57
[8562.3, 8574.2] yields 13.51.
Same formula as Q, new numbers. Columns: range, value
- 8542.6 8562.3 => 12.34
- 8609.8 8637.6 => 11.58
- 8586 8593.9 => 12.9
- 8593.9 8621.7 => 11.57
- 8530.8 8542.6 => 12.12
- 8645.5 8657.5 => 10.48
